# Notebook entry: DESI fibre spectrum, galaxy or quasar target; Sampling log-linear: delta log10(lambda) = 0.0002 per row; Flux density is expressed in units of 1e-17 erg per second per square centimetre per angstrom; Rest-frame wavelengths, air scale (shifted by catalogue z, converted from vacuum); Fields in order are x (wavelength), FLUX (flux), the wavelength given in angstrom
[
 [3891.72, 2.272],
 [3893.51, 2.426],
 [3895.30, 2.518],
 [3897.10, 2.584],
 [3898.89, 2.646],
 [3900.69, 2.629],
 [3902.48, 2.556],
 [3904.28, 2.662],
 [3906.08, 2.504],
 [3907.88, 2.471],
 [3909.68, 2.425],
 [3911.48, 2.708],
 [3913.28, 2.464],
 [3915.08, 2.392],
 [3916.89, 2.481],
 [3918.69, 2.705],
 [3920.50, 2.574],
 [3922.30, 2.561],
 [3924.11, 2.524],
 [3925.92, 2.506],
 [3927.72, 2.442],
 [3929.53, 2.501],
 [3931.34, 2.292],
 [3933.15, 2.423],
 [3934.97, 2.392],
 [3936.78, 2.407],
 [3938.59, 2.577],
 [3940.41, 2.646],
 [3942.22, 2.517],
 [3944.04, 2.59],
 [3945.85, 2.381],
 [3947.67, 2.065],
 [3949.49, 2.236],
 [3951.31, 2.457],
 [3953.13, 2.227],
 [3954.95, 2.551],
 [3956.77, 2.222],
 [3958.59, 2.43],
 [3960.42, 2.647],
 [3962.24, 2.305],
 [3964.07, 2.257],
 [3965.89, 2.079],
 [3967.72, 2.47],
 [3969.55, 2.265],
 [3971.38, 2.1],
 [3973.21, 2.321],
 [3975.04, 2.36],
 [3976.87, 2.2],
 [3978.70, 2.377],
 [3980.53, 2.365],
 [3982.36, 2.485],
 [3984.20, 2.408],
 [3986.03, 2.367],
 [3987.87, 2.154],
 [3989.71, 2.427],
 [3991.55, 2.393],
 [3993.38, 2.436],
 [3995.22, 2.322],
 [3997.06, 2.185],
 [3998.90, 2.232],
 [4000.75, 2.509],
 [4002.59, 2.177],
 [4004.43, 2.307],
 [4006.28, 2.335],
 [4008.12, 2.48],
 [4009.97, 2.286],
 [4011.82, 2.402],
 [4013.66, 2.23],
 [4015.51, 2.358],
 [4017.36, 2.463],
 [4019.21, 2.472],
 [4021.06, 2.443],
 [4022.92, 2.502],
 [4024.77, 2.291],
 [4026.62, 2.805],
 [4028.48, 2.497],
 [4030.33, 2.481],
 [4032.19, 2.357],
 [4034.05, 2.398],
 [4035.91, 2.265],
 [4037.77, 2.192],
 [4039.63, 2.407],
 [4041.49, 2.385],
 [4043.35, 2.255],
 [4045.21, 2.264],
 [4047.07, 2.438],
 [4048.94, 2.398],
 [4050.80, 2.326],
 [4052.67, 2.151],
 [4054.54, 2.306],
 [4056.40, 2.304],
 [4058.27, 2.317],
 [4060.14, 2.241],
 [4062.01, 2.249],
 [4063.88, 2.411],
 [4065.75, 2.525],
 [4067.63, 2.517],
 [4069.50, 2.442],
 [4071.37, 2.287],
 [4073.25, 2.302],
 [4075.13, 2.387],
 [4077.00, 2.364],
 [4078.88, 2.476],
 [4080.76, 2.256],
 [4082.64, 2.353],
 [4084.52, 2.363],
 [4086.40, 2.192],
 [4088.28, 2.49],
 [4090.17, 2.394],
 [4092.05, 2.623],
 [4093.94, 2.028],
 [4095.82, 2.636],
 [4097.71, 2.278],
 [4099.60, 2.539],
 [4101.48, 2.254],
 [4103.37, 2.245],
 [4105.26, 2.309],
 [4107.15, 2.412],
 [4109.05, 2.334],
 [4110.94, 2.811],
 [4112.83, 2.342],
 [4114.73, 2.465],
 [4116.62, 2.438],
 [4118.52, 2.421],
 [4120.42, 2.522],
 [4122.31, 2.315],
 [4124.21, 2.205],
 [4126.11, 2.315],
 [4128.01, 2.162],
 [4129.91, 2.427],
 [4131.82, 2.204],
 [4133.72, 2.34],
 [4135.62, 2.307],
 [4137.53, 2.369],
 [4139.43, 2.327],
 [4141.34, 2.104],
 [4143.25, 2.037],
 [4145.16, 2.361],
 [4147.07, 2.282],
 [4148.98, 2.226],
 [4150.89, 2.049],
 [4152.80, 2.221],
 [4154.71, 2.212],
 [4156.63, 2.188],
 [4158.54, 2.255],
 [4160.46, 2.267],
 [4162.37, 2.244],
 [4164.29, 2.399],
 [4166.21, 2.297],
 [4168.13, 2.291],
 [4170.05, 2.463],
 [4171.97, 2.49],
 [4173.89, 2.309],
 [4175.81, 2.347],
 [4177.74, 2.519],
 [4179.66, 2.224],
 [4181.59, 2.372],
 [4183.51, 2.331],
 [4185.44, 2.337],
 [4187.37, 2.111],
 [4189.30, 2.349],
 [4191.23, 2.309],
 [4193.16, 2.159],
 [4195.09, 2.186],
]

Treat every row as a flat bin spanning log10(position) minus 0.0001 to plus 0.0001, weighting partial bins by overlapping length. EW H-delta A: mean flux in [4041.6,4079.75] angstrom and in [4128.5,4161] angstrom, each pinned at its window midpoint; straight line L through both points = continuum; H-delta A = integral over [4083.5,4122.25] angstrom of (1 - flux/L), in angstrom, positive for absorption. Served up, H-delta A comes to -1.8 angstrom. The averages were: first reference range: 2.35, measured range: 2.4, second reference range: 2.24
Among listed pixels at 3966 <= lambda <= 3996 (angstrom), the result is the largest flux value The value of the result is 2.485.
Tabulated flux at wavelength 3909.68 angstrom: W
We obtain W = 2.425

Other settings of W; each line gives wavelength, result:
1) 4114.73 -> 2.465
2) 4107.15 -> 2.412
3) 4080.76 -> 2.256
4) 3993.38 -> 2.436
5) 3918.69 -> 2.705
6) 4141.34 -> 2.104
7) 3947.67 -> 2.065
